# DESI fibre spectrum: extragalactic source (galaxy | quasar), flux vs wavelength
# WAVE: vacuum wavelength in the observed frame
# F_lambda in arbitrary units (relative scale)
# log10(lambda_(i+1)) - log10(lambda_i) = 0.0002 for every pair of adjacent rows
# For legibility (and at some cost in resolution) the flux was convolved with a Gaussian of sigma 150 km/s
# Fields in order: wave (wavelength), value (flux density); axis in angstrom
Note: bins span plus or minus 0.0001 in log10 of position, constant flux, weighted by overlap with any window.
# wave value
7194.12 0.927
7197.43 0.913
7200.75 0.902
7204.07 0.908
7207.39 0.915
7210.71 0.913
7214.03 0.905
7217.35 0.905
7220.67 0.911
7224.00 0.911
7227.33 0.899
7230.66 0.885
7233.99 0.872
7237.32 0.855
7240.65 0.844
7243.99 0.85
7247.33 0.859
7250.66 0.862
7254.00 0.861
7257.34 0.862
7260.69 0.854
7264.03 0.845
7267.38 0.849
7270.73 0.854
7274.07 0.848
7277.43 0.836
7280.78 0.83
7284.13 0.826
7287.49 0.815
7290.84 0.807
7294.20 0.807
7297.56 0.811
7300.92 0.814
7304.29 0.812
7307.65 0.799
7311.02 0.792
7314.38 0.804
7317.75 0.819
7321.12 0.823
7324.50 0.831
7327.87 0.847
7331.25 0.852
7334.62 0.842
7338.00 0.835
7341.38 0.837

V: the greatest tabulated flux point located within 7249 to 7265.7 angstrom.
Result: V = 0.862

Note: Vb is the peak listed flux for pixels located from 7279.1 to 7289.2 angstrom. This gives 0.83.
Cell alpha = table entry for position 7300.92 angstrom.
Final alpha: 0.814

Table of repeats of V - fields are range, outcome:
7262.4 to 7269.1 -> 0.849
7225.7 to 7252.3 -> 0.899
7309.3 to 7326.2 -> 0.831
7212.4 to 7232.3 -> 0.911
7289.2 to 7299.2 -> 0.811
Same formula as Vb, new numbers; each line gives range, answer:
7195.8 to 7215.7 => 0.915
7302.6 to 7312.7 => 0.812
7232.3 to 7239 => 0.872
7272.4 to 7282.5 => 0.848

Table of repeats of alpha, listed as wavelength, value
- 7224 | 0.911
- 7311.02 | 0.792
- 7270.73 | 0.854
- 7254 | 0.861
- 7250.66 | 0.862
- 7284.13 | 0.826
